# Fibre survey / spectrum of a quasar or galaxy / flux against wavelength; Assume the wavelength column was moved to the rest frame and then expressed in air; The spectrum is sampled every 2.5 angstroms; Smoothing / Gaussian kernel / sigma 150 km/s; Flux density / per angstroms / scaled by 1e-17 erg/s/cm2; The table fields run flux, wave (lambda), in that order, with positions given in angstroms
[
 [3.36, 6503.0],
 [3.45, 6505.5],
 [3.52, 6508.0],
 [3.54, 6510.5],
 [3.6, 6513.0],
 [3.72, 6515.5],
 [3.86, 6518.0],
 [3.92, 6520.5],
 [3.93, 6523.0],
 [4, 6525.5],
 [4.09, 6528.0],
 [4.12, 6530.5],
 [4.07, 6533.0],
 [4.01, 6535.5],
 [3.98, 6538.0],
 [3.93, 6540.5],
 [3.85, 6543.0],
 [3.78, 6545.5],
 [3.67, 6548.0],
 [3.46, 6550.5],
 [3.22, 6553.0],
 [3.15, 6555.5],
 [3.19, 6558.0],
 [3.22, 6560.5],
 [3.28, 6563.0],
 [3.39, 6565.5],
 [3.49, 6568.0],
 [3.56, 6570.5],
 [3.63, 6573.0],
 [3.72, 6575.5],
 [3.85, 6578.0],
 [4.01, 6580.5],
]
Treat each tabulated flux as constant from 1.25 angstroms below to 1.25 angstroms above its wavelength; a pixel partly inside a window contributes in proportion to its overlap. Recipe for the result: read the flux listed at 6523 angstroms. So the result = 3.93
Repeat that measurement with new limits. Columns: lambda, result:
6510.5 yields 3.54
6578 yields 3.85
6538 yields 3.98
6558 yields 3.19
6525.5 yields 4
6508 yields 3.52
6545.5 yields 3.78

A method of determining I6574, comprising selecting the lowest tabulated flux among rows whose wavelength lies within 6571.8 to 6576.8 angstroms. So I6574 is 3.63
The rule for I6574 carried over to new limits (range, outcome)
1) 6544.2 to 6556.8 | 3.15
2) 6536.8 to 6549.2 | 3.67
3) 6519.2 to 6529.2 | 3.92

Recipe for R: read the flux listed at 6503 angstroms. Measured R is 3.36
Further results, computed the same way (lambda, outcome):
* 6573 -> 3.63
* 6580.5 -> 4.01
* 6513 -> 3.6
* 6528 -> 4.09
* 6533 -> 4.07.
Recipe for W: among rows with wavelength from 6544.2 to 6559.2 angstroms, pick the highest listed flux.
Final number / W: 3.78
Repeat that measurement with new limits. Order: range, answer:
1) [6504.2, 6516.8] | 3.72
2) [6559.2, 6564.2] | 3.28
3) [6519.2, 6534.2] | 4.12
